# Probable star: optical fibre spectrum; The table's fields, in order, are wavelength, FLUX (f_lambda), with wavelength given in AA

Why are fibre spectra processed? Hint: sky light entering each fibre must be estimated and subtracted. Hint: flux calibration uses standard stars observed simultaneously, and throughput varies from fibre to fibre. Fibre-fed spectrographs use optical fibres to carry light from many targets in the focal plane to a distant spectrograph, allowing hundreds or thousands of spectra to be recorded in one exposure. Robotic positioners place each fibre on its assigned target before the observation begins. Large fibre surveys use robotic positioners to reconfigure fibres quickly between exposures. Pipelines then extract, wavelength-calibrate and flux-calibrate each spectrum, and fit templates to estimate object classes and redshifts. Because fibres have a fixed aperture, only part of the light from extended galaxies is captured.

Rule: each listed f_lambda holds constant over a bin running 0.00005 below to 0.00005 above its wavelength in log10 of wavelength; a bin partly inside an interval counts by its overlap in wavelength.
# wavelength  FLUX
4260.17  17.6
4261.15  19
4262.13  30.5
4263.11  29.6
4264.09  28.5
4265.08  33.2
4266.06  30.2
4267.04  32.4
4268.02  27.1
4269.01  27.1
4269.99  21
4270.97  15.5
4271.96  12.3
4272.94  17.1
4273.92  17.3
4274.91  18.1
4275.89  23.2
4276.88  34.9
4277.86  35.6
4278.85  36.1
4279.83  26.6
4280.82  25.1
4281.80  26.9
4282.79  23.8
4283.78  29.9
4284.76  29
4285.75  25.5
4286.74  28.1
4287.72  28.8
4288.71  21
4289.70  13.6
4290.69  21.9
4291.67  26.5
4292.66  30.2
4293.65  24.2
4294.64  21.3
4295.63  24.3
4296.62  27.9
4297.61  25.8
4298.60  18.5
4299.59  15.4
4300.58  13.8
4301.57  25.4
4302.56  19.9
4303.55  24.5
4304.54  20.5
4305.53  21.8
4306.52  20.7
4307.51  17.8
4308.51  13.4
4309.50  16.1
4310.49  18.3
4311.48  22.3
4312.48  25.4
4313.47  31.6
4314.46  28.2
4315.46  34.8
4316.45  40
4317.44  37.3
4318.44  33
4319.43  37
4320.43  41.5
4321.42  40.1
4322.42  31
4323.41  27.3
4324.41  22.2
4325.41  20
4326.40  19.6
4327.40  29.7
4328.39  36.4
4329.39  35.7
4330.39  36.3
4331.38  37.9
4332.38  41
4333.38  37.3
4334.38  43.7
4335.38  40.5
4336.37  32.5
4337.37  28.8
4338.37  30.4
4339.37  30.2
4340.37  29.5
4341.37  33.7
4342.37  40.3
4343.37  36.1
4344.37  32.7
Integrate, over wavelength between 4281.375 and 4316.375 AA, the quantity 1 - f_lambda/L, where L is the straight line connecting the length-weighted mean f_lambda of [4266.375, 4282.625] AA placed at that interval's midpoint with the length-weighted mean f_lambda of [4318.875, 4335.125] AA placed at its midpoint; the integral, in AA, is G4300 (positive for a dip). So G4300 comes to 6.36 AA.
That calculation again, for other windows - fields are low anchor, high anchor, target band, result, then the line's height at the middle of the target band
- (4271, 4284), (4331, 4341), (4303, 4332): 3.32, 31.8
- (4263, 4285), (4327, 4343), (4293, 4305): 3.17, 29.8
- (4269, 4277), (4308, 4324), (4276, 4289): -4.00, 21.9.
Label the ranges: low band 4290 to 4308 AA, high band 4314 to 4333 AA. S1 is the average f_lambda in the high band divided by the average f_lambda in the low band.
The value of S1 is 1.50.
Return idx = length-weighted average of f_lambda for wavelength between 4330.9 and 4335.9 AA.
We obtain 40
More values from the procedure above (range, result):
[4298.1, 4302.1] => 18.3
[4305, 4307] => 21.3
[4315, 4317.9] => 37.5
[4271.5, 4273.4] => 14.7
